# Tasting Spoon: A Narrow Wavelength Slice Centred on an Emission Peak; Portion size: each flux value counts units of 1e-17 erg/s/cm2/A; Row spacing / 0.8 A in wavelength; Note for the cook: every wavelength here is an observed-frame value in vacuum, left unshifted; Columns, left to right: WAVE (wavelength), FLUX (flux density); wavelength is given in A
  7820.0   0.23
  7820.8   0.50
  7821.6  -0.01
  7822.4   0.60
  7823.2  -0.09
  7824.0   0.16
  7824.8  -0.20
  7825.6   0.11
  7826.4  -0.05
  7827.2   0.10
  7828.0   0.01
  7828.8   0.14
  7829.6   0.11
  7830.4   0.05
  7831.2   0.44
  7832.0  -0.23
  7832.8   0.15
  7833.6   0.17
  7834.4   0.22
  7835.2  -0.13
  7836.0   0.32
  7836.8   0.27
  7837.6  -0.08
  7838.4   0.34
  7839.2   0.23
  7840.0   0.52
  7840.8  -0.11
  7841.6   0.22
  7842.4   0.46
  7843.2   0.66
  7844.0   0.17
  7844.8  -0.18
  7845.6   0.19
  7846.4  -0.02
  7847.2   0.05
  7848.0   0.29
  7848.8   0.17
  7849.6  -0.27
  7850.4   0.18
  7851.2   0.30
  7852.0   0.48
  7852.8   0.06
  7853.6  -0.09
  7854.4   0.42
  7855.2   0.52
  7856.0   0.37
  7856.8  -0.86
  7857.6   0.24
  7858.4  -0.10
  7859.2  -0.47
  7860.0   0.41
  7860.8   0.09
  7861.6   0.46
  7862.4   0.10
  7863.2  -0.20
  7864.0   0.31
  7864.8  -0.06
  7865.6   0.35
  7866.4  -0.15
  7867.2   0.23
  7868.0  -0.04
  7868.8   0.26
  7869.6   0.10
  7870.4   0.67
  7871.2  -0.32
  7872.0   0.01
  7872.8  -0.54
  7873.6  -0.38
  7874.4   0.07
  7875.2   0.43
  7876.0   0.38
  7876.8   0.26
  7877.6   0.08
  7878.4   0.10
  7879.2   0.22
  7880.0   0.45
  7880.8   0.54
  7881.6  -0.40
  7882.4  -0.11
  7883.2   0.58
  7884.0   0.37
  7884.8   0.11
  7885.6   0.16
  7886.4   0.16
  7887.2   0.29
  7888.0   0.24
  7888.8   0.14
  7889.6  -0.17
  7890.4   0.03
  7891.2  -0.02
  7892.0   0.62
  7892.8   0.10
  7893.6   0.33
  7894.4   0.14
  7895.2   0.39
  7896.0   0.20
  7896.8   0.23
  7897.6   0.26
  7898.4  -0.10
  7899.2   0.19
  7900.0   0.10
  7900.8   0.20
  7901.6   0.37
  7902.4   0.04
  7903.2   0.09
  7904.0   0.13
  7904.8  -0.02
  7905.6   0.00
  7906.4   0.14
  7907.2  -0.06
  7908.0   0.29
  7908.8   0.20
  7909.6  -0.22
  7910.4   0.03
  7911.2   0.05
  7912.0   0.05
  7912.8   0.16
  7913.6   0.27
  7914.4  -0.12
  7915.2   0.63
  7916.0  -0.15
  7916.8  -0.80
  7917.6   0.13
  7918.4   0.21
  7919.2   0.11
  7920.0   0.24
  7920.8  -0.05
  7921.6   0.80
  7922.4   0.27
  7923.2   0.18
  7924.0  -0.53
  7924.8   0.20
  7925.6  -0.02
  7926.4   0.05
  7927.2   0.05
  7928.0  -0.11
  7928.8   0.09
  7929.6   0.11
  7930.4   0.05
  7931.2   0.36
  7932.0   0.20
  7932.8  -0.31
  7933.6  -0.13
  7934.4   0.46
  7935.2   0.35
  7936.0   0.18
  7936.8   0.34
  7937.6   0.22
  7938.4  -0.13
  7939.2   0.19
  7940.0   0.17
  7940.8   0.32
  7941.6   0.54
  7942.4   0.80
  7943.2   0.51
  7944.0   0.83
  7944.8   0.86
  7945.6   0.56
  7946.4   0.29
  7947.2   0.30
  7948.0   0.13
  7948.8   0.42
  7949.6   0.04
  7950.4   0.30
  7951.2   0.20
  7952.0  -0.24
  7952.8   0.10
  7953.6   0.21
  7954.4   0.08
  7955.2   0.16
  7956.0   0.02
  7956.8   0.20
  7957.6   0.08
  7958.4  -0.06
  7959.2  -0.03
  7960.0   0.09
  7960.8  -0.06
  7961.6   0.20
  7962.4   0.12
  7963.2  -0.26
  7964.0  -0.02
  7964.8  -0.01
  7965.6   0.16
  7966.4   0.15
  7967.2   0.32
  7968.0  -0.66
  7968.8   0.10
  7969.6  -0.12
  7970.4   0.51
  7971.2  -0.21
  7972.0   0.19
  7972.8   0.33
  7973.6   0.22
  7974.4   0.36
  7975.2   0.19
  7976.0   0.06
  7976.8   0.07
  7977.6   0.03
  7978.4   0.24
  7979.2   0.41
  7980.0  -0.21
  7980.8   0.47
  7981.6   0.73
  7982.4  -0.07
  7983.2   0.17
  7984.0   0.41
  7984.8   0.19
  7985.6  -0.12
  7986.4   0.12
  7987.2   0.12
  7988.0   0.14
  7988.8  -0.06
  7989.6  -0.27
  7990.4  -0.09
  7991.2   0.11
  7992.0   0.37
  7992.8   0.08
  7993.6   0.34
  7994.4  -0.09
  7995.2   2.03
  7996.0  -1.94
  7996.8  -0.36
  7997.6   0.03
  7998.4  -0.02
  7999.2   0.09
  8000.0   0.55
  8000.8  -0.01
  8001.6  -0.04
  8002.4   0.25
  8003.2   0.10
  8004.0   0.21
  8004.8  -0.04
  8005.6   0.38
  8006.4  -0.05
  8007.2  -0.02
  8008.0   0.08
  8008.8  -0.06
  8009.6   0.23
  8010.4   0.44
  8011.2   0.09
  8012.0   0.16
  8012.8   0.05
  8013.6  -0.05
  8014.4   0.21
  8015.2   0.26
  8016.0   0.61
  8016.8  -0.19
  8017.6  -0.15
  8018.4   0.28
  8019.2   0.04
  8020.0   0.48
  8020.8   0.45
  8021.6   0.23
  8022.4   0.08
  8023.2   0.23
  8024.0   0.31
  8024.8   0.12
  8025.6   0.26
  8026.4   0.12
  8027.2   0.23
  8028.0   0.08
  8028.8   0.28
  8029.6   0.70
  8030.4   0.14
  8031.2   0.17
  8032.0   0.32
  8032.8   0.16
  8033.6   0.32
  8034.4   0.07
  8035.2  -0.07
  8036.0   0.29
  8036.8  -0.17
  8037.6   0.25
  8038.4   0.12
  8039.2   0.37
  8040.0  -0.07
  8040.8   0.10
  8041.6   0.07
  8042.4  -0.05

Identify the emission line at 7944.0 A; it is H-gamma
